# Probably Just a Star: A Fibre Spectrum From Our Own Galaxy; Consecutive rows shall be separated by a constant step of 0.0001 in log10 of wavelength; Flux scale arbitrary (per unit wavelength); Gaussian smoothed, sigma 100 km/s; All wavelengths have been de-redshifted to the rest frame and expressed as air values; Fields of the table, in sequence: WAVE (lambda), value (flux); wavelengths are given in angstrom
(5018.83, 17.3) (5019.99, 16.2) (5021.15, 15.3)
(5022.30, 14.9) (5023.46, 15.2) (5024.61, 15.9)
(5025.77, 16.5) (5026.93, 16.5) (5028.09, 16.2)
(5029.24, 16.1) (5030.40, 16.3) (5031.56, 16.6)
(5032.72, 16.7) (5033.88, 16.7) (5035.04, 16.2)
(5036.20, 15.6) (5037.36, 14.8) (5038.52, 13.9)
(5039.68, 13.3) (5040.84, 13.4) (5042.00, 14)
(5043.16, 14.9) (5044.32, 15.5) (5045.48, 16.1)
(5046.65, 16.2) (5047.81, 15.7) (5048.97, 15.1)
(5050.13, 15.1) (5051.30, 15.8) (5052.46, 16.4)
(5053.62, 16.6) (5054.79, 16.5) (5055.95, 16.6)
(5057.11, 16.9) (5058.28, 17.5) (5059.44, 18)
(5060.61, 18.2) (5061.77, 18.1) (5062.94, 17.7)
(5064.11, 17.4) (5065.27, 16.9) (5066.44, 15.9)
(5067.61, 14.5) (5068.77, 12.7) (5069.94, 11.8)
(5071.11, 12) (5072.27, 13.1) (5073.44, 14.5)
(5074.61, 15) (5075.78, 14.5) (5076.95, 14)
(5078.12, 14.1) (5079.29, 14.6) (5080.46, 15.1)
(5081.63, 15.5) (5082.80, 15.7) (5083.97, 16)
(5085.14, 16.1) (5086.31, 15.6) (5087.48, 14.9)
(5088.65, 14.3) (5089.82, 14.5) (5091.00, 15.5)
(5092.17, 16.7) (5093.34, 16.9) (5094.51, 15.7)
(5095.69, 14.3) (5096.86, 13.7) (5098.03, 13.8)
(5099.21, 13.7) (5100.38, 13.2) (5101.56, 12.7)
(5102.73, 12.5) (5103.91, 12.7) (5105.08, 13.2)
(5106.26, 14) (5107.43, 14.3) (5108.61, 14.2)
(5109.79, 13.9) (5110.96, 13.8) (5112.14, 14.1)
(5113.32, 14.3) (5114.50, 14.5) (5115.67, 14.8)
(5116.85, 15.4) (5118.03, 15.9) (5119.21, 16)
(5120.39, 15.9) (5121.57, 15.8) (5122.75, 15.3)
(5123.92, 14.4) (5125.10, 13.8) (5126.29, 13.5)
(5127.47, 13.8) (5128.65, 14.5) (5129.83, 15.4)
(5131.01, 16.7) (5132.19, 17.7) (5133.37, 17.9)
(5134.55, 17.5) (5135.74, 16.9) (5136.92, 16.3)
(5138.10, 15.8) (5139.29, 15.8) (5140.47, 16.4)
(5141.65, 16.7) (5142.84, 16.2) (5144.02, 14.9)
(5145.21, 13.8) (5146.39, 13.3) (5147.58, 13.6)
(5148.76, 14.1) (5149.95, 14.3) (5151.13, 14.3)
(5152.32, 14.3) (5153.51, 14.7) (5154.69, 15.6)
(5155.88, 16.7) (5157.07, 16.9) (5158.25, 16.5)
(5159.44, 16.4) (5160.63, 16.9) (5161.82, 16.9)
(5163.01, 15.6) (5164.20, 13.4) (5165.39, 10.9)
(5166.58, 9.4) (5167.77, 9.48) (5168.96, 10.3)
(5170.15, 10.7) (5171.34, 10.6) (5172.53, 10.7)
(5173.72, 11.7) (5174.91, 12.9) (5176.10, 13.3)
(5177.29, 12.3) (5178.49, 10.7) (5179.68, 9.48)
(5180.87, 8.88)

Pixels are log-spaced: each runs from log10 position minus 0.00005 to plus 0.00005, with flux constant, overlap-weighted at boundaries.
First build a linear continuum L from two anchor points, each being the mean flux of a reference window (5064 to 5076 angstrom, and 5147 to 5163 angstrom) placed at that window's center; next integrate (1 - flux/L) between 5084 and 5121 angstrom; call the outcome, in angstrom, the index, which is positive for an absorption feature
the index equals 0.40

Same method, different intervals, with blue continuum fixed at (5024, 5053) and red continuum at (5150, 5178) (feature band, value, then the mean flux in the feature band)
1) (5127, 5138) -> -1.8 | 16.3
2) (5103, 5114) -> 0.5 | 13.8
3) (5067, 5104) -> 1.0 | 14.4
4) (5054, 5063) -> -1.3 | 17.4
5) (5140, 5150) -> -0.7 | 14.8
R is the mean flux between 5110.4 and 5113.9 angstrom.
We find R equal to 14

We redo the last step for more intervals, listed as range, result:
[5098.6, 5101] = 13.4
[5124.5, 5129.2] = 13.9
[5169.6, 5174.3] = 10.9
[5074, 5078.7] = 14.4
